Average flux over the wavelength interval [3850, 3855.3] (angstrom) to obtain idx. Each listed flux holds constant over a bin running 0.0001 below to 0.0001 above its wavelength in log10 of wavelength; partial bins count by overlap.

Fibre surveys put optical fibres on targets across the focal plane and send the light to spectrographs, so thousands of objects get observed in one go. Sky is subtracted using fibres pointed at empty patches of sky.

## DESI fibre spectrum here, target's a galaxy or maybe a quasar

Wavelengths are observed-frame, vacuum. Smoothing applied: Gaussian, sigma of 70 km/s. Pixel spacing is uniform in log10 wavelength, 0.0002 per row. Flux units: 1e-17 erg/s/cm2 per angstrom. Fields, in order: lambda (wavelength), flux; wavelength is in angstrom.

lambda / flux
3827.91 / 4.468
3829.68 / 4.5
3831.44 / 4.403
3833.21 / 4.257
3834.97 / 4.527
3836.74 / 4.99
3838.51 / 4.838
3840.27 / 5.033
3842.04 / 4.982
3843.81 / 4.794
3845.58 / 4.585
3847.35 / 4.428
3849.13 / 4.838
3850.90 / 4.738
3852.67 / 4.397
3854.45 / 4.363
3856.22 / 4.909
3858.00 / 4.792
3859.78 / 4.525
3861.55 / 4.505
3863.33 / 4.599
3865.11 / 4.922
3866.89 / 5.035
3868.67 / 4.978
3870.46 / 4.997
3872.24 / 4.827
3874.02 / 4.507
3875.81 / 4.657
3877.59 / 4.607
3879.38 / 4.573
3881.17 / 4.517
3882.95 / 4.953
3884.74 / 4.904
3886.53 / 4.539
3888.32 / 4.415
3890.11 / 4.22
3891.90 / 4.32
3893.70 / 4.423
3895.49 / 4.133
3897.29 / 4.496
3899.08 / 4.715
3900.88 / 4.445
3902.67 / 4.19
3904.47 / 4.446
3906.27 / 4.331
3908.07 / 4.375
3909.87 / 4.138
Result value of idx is 4.5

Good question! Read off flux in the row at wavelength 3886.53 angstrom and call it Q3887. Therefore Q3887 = 4.539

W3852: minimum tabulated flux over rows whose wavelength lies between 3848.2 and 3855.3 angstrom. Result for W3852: 4.363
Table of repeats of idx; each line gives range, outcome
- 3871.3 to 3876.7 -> 4.67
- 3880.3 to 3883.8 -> 4.74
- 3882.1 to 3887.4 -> 4.8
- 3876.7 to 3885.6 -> 4.71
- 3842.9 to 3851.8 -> 4.68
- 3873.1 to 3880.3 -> 4.58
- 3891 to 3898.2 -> 4.34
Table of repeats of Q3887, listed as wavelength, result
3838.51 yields 4.838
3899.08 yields 4.715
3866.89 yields 5.035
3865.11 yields 4.922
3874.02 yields 4.507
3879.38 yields 4.573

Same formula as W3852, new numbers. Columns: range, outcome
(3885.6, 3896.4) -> 4.133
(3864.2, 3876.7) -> 4.507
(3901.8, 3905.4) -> 4.19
